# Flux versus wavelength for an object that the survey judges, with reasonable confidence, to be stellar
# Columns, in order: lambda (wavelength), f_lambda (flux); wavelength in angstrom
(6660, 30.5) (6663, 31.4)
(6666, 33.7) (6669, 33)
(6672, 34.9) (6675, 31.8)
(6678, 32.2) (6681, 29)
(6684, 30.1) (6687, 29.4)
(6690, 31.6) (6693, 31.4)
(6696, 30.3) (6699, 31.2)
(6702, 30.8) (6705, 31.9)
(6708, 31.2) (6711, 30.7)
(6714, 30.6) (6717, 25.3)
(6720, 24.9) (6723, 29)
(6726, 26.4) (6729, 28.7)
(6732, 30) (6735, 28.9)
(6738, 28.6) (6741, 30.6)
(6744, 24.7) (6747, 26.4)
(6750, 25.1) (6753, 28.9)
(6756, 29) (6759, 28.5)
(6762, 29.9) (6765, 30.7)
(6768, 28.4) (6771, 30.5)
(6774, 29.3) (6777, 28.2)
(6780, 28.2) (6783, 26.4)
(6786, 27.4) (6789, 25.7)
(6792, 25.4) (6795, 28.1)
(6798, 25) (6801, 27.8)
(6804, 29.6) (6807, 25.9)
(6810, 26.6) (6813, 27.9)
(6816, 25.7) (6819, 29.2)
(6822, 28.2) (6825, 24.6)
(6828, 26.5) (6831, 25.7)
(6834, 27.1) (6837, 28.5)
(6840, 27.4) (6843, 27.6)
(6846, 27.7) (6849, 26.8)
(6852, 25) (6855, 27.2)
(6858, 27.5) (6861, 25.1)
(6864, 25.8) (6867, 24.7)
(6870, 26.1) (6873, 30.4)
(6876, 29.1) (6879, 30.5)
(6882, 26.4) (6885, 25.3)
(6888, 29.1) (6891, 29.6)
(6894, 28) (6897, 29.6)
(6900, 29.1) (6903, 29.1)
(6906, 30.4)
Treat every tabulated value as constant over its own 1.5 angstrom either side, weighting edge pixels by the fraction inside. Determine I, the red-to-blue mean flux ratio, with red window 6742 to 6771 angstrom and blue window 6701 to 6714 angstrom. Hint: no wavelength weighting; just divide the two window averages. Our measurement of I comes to 0.90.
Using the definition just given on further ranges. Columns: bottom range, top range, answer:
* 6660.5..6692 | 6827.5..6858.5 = 0.85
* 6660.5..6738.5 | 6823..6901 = 0.90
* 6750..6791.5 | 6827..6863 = 0.95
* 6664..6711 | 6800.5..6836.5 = 0.86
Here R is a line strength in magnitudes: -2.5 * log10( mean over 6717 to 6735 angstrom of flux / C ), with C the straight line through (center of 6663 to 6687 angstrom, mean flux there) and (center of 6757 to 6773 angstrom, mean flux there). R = 0.11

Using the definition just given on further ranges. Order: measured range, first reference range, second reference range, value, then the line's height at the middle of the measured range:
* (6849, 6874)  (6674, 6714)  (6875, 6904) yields 0.10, 28.9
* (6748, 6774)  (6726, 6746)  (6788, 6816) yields -0.04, 27.8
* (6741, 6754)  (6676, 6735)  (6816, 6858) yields 0.09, 28.9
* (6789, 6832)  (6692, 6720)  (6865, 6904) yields 0.08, 29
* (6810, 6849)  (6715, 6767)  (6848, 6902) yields 0.02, 27.7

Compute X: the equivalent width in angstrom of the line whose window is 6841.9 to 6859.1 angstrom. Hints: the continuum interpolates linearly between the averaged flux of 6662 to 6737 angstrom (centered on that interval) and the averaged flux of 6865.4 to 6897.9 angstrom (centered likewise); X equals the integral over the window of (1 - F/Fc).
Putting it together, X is 0.9 angstrom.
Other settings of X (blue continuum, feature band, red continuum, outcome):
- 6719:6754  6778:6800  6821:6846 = 0.5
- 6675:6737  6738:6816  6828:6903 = 2.7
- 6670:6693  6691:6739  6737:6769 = 0.8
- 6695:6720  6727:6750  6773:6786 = 0.8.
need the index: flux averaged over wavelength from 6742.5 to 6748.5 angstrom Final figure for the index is 25.5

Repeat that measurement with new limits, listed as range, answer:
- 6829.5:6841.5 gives 27.2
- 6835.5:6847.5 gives 27.8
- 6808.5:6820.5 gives 27.3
